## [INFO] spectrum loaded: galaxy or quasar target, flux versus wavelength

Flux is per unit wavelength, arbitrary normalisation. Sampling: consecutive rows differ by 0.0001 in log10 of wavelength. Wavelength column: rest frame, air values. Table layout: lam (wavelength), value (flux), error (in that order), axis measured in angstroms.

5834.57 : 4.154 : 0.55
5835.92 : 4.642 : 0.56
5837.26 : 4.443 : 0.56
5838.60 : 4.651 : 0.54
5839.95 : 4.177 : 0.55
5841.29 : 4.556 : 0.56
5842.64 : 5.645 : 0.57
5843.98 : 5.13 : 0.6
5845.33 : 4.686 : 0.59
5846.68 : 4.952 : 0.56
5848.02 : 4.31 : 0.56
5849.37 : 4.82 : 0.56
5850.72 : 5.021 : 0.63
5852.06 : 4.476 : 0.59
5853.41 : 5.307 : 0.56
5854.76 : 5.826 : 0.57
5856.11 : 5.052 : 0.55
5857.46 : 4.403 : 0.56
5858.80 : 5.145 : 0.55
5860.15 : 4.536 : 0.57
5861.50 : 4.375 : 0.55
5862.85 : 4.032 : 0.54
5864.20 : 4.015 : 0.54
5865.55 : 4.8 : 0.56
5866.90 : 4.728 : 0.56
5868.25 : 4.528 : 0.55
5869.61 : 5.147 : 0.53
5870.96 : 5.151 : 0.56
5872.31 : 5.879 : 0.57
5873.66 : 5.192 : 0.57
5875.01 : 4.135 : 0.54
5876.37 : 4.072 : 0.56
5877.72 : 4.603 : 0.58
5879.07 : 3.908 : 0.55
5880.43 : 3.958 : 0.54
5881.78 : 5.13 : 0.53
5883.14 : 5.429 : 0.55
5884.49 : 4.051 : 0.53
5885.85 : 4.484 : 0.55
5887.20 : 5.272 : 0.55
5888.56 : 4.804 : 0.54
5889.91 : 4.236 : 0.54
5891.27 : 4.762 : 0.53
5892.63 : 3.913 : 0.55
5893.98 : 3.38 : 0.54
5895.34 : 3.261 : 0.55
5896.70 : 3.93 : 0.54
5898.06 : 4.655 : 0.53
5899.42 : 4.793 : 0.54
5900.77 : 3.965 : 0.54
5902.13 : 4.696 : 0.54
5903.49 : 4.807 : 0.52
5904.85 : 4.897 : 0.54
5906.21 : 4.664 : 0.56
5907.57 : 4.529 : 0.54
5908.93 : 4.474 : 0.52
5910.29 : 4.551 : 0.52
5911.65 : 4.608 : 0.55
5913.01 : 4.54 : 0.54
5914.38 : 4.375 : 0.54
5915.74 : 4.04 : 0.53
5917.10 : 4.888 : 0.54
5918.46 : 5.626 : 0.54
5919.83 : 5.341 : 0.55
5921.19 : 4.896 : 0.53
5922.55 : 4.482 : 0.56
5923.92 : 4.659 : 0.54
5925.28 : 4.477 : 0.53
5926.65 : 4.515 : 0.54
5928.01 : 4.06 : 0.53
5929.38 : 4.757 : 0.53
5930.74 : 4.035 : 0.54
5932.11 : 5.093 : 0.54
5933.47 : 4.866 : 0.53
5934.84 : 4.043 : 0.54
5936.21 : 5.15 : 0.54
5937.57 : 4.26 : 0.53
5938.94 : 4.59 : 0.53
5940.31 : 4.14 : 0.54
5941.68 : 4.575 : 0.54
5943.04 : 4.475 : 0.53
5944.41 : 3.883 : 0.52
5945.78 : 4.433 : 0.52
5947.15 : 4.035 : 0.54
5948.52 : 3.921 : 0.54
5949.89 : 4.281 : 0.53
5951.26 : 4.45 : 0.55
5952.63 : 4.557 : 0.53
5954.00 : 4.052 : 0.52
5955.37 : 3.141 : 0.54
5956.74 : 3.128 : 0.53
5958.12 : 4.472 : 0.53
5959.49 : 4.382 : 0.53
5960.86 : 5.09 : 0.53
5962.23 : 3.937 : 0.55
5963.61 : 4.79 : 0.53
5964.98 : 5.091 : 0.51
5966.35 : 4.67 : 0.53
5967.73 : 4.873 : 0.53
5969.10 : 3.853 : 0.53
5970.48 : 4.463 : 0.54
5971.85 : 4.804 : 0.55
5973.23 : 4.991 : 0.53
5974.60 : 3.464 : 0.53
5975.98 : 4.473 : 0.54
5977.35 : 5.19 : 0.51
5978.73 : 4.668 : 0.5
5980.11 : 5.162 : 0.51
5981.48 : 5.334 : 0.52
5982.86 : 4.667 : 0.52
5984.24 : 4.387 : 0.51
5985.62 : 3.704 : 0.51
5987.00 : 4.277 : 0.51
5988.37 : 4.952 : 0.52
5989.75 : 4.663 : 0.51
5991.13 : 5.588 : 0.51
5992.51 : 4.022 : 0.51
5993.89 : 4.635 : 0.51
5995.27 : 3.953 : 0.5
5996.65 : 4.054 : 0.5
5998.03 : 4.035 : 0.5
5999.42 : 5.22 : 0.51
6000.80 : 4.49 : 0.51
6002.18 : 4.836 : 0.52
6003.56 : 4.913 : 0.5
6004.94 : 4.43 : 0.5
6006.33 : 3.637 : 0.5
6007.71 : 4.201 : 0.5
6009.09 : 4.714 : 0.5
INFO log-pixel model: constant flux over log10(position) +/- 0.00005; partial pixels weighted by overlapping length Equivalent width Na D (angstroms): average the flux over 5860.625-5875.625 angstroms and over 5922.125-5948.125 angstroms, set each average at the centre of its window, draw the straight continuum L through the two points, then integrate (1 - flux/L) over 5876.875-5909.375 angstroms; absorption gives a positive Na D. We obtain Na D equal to 1.3 angstroms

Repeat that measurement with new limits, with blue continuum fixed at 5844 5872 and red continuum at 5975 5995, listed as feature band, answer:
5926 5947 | 1.2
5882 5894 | 0.5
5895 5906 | 0.7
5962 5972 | 0.2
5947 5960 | 1.8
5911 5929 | 0.3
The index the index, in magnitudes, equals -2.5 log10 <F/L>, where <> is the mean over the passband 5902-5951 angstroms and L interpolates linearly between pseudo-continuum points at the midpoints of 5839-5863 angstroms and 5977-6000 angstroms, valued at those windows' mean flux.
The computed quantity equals 0.037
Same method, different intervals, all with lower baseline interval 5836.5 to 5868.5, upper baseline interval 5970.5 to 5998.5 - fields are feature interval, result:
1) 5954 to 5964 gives 0.12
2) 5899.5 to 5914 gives 0.02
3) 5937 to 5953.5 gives 0.08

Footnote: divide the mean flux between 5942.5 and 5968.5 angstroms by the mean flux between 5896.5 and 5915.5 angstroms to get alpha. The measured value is 0.95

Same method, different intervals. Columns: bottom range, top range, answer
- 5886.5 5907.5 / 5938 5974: 0.99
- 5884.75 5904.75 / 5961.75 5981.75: 1.06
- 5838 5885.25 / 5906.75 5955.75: 0.94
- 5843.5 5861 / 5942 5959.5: 0.84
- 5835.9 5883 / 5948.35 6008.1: 0.94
